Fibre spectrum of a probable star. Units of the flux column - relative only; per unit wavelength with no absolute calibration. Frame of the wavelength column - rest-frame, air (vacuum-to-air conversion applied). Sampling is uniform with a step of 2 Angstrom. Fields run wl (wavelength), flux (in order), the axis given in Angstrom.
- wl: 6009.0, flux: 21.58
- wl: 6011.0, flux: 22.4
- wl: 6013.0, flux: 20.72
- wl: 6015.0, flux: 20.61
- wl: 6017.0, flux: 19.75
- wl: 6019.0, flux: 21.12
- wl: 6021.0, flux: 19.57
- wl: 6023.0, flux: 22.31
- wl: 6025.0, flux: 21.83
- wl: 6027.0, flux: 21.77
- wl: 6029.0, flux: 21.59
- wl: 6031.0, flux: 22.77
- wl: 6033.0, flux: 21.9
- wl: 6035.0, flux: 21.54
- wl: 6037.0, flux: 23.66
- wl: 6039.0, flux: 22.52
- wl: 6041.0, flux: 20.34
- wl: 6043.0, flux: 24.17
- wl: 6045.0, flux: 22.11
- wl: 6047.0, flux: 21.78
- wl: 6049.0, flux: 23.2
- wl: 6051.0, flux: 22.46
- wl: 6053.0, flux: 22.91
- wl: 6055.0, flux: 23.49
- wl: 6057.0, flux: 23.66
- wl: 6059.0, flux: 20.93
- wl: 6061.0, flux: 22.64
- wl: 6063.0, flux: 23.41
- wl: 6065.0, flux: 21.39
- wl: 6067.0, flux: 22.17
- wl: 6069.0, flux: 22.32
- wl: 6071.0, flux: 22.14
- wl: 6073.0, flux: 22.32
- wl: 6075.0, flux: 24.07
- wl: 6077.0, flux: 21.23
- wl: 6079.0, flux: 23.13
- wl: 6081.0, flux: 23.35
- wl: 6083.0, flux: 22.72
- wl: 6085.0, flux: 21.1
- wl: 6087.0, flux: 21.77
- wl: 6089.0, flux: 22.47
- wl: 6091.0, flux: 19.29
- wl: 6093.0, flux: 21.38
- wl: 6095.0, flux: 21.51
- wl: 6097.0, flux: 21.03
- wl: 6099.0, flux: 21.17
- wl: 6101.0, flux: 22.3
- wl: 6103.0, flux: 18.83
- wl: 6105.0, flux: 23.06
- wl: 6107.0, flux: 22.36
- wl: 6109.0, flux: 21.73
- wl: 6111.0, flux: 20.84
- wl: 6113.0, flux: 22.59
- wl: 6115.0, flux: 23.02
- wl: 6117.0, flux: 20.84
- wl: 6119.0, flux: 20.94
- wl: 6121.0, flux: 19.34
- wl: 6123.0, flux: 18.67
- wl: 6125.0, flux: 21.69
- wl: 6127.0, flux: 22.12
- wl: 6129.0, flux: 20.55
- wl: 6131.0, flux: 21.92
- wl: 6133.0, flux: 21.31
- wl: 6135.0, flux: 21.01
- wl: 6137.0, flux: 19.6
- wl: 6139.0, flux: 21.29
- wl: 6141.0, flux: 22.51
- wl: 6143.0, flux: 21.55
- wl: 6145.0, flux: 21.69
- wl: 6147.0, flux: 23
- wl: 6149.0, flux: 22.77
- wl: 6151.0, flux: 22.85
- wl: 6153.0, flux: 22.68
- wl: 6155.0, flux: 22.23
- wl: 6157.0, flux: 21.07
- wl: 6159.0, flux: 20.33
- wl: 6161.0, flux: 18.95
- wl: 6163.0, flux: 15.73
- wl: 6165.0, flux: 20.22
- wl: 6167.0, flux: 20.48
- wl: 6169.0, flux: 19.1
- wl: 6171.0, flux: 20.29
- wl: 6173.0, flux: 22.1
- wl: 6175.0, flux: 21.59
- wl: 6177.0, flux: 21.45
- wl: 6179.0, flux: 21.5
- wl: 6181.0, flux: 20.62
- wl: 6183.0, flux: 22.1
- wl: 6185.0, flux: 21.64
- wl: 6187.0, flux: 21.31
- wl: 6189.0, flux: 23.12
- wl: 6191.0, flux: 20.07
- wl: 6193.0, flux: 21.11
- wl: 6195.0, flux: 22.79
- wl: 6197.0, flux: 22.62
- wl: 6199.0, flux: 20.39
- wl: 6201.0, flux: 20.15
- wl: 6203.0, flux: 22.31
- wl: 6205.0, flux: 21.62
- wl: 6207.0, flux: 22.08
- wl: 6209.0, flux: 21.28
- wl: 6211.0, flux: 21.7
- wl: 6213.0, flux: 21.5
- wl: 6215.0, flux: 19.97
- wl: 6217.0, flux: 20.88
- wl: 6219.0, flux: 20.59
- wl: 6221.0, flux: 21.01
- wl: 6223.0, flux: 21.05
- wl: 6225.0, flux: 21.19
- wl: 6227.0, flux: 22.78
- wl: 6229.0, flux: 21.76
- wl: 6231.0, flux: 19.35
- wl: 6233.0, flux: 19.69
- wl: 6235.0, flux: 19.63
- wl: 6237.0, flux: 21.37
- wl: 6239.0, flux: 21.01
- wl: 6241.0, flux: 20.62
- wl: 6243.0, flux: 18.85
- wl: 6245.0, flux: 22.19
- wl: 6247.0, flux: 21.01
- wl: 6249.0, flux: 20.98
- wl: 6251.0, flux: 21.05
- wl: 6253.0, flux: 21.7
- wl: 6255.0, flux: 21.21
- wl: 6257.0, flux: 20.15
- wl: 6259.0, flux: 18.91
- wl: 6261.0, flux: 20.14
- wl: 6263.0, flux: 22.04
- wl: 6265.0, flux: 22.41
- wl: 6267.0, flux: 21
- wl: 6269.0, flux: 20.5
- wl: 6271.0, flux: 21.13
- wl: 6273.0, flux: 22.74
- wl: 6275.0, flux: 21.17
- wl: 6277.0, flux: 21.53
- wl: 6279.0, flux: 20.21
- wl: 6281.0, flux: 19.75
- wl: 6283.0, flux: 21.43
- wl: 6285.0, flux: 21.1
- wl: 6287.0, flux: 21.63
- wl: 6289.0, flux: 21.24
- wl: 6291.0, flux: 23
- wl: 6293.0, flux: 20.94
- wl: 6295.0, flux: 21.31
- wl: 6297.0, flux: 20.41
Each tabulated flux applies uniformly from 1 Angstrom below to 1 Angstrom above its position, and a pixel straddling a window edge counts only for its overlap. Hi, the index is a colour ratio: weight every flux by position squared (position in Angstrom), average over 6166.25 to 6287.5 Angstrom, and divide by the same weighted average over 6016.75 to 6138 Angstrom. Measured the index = 1.0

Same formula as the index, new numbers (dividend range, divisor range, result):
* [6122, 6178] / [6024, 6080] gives 0.97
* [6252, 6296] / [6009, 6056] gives 1.04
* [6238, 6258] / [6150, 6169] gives 1.05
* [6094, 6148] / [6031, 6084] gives 0.97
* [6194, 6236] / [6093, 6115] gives 1.02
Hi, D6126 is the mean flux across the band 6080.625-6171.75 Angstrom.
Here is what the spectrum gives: 21.2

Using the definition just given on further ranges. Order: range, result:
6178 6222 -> 21.4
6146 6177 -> 20.9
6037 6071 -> 22.5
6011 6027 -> 21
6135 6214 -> 21.3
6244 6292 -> 21.2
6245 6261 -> 20.8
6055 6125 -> 21.8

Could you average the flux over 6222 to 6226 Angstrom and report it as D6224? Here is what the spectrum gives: 21.1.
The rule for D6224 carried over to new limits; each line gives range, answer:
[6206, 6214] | 21.6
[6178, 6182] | 21.1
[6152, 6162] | 21.1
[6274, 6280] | 21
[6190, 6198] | 21.6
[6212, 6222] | 20.8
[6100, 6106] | 21.4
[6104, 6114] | 22.1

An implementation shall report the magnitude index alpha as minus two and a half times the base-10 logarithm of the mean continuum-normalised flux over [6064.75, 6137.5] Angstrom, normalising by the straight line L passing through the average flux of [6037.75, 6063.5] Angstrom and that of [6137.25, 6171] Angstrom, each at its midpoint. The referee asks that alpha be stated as 0.01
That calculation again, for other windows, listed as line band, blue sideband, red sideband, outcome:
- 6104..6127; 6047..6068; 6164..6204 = 0.029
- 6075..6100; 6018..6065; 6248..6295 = 0.012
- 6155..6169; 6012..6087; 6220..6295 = 0.100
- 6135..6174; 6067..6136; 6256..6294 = 0.025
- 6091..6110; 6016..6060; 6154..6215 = 0.013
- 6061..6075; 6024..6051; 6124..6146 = -0.023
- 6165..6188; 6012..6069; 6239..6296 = 0.019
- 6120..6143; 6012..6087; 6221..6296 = 0.038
